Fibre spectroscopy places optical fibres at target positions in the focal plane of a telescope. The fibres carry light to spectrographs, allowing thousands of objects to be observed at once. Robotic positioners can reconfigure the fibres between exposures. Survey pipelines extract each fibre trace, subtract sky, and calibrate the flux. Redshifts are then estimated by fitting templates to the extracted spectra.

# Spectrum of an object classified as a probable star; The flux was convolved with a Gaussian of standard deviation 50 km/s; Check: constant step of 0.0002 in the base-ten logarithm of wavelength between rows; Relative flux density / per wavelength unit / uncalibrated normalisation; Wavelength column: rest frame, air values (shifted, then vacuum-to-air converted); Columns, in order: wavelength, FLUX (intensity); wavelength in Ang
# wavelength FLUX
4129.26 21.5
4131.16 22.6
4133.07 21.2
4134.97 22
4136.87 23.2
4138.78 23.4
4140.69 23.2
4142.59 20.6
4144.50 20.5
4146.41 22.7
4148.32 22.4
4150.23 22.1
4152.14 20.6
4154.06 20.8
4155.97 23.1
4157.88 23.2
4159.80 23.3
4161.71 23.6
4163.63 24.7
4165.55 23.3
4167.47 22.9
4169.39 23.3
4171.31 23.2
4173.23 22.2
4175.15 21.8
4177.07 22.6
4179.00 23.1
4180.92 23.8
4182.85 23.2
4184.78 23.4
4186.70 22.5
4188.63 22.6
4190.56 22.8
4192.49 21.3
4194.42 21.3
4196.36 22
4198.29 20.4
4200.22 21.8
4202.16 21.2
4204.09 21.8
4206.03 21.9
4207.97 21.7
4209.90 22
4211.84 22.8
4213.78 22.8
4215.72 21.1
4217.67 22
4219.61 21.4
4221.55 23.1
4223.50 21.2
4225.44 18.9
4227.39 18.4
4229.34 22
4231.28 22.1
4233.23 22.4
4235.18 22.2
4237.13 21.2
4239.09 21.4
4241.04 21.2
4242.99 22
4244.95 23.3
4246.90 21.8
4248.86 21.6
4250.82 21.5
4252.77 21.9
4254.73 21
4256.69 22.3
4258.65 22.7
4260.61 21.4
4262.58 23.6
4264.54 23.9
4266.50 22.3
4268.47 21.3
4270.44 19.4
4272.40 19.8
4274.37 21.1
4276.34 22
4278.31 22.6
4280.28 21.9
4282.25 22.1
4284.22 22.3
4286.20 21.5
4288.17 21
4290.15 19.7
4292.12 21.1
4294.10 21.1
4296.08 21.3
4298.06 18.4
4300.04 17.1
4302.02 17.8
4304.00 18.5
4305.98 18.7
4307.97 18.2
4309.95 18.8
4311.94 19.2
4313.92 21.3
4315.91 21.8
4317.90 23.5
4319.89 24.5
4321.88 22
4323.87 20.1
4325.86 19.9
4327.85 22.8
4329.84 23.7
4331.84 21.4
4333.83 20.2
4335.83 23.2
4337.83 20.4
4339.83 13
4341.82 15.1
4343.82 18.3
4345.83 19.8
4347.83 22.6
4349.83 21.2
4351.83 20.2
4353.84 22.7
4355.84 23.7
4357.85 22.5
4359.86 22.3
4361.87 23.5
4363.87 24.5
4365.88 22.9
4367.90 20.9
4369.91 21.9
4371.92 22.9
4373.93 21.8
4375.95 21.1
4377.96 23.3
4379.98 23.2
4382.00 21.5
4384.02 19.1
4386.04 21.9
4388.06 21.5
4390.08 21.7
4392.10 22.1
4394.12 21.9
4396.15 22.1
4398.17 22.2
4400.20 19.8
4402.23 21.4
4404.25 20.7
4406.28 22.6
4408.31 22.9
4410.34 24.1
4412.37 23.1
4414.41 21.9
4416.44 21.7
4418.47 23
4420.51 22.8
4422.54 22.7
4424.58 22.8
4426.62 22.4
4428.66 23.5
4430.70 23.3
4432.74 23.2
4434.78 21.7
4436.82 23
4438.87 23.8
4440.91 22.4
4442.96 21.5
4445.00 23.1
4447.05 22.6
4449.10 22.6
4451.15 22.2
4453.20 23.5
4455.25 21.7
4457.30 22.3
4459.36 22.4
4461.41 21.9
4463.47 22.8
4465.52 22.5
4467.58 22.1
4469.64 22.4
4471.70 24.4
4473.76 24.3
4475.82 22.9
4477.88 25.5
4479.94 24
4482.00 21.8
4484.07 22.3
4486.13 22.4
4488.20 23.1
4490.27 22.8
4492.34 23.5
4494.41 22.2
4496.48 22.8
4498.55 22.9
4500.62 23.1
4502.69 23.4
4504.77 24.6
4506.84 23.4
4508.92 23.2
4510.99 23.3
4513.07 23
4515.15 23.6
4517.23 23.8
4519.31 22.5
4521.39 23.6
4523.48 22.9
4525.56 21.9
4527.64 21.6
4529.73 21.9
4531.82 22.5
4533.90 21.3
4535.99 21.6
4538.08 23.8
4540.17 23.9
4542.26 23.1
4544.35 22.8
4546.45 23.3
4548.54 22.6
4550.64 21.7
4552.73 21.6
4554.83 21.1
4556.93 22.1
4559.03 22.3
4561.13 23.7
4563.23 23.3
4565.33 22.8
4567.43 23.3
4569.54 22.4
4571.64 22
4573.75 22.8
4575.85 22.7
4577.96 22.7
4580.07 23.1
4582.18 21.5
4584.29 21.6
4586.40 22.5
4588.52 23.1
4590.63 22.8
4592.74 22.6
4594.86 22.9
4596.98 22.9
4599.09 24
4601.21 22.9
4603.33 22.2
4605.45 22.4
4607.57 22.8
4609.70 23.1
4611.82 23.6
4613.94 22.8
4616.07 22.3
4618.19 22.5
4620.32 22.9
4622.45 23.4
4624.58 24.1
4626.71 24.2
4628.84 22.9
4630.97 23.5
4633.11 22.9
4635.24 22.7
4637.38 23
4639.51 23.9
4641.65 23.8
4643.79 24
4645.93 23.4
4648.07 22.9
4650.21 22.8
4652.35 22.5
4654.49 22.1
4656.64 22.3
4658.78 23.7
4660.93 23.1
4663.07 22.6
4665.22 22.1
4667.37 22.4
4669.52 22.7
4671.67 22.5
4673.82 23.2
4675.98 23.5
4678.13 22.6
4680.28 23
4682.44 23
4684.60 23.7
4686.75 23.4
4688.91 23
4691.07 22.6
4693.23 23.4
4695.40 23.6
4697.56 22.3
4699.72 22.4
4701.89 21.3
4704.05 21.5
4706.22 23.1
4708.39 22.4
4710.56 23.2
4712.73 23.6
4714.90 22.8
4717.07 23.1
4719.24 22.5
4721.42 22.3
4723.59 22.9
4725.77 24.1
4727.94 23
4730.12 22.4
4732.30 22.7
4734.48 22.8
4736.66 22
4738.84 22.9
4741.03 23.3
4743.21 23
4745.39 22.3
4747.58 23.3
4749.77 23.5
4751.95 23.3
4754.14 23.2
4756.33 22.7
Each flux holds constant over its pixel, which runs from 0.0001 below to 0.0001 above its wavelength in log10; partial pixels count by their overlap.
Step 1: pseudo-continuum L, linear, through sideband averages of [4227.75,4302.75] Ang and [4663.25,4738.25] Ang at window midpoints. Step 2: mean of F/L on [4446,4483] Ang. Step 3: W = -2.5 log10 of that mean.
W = -0.04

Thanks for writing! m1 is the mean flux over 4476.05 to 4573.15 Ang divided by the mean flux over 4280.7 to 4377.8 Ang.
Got 1.09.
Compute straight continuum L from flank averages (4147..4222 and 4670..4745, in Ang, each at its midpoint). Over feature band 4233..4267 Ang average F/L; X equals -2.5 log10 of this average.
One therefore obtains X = 0.02 mag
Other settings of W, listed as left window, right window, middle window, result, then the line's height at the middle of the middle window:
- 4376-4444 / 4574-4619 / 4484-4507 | -0.03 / 22.5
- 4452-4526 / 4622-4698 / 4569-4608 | 0.02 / 23.1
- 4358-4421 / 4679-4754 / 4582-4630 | -0.01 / 22.6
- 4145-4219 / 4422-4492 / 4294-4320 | 0.14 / 22.6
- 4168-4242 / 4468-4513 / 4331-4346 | 0.19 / 22.6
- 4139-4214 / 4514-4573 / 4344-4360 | 0.04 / 22.5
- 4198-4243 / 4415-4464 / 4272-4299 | 0.04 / 21.9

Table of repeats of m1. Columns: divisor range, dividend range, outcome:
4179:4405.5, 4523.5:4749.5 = 1.06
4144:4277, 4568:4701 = 1.04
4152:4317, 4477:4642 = 1.06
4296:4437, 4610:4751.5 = 1.07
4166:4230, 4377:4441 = 1.01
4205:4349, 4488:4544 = 1.09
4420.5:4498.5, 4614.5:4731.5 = 1.01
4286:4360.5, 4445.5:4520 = 1.12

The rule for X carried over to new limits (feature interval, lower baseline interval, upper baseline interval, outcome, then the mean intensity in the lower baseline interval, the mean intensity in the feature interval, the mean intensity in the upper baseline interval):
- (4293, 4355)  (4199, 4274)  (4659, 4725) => 0.09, 21.7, 20.2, 22.8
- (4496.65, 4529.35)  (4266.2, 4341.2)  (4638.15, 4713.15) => -0.06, 20.6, 23.1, 22.9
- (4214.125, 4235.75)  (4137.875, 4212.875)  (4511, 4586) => 0.05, 22.4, 21.4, 22.6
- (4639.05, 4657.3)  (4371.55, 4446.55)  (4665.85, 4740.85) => -0.02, 22.3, 23.1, 22.8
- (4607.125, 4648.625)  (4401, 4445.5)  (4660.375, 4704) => -0.02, 22.6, 23.2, 22.8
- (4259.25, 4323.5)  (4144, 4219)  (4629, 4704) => 0.08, 22.4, 20.9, 22.9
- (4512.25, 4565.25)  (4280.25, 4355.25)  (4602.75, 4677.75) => -0.02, 20.4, 22.6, 23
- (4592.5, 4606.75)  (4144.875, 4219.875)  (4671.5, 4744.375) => 0.00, 22.4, 22.9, 22.9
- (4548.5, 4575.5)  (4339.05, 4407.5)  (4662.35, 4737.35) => -0.01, 21.4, 22.4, 22.8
